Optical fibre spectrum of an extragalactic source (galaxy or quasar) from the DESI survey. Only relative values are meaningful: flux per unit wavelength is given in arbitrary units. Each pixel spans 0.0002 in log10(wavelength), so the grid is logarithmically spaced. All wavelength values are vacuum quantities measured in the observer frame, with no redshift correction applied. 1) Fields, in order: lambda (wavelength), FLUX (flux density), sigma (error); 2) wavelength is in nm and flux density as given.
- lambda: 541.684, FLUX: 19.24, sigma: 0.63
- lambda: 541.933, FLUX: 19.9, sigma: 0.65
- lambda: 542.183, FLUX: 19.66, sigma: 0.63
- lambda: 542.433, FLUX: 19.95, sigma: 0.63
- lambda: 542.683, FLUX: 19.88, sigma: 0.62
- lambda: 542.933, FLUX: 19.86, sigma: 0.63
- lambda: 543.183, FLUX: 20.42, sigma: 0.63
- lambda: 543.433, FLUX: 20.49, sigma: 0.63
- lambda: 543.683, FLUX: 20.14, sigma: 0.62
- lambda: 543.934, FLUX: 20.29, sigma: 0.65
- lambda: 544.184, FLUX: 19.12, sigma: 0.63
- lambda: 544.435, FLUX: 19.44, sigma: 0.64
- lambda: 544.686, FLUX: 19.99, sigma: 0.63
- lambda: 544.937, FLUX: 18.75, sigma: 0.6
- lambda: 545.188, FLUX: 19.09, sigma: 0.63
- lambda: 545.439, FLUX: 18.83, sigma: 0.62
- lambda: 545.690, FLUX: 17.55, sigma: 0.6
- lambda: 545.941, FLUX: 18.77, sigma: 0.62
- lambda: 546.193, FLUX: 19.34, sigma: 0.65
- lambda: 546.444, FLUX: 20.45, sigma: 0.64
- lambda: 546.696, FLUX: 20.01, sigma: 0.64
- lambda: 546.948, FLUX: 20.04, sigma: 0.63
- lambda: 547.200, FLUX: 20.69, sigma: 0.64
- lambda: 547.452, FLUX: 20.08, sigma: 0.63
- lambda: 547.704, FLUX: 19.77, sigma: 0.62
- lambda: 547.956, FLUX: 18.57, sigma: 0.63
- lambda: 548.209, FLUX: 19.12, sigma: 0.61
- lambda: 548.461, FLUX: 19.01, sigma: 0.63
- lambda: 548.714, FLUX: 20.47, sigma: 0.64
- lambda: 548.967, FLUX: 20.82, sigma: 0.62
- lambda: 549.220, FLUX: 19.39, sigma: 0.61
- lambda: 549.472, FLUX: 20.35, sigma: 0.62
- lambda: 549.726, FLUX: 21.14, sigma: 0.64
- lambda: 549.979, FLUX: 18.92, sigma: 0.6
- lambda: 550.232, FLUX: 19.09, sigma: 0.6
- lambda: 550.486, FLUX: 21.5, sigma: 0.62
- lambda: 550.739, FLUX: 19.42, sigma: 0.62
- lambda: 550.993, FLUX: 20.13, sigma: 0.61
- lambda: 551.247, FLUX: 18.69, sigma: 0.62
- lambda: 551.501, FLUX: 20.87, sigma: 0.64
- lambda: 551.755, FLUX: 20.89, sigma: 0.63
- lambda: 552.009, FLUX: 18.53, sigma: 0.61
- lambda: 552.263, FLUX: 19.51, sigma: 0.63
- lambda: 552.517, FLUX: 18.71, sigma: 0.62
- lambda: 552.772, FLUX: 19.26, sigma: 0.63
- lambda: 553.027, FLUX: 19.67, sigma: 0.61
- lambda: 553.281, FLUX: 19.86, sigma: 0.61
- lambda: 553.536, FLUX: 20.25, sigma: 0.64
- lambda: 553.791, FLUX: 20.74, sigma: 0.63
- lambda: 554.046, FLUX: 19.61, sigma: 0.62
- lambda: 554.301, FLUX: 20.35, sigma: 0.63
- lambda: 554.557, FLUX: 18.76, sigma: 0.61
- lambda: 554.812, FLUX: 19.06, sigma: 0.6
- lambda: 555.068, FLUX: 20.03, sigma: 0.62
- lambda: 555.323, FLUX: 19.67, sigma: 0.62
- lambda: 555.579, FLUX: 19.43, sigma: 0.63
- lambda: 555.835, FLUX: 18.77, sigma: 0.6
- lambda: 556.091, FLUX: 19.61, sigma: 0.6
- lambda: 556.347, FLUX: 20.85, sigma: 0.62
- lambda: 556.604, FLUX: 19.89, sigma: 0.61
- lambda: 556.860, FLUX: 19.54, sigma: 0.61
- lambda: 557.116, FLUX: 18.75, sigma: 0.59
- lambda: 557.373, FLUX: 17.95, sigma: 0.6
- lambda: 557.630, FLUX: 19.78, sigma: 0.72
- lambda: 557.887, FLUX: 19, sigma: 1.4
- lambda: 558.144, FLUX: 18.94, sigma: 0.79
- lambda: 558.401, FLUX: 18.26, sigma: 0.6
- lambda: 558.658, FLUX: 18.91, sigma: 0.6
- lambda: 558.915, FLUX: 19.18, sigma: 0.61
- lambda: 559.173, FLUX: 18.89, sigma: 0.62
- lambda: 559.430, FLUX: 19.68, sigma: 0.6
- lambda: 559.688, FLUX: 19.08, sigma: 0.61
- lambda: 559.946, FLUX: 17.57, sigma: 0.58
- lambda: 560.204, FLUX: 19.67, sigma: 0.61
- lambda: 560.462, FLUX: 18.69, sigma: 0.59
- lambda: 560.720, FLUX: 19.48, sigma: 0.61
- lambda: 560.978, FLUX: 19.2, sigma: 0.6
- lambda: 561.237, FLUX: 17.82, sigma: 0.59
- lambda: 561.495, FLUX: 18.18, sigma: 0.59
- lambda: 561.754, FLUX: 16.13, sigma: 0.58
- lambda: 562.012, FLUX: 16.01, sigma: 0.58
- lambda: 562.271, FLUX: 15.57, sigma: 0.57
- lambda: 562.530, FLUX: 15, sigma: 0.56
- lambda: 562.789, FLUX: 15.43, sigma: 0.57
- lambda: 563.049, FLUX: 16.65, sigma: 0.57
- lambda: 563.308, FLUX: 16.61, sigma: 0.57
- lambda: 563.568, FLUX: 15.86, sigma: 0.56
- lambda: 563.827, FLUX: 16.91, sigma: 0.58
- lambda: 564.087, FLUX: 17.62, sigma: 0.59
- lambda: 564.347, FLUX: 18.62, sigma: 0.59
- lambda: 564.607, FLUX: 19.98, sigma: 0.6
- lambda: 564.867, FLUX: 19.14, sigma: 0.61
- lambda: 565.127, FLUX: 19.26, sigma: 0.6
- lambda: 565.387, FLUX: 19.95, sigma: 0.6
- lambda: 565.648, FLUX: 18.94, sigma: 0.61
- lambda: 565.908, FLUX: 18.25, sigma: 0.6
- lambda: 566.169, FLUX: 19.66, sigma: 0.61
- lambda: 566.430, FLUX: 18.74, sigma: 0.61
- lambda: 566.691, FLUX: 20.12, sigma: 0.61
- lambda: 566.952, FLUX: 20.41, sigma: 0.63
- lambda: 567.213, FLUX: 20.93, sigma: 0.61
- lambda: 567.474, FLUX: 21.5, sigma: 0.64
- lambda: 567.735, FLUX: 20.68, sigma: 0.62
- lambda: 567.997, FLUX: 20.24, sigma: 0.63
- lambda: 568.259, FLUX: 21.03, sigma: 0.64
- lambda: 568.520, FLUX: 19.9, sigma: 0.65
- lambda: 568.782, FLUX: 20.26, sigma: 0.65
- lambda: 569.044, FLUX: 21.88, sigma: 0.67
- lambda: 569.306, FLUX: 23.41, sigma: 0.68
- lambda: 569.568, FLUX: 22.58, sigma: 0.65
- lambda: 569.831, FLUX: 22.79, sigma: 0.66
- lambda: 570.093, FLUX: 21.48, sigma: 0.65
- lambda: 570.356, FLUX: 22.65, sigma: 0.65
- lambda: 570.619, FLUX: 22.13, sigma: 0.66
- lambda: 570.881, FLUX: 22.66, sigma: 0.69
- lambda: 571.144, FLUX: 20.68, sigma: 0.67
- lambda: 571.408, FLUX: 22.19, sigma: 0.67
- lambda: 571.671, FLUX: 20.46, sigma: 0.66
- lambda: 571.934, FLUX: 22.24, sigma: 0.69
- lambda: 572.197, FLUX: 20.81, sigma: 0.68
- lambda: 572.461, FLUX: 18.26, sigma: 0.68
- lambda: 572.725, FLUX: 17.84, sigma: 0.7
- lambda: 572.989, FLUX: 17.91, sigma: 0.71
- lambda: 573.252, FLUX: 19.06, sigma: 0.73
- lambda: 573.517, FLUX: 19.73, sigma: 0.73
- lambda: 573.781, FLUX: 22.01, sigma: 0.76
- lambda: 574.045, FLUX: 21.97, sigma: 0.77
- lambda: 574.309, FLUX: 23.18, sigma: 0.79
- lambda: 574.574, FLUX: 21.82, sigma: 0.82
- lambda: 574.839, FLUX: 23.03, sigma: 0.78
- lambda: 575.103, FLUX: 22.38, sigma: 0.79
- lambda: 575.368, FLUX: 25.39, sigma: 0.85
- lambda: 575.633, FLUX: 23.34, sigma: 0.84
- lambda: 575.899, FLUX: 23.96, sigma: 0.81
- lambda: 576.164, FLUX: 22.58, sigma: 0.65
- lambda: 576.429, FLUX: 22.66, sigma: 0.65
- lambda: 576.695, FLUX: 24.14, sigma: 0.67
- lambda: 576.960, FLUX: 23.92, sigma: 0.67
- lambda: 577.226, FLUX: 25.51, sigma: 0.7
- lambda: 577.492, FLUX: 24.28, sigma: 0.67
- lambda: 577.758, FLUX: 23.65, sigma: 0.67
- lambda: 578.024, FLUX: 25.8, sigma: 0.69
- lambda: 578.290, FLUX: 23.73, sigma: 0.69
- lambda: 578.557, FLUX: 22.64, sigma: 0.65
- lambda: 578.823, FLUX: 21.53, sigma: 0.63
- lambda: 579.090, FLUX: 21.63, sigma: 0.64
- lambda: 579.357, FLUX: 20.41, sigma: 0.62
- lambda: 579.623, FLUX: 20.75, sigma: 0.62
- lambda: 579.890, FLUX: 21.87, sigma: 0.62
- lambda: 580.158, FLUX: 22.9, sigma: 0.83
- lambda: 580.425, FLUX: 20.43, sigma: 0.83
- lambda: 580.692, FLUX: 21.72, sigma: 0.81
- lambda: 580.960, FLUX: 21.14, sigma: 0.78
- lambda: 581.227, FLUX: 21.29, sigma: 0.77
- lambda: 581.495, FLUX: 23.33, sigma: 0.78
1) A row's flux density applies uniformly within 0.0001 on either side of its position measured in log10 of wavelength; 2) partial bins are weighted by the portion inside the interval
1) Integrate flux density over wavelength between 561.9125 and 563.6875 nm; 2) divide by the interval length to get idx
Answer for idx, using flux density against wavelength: 15.9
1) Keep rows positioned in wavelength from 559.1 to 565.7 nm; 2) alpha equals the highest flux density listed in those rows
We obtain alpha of 19.98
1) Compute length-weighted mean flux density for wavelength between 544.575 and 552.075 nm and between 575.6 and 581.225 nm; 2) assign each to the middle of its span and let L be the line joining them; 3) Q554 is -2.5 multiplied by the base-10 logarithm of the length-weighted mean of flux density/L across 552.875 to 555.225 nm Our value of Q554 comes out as 0.02 mag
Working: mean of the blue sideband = 19.7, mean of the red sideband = 22.7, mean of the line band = 19.8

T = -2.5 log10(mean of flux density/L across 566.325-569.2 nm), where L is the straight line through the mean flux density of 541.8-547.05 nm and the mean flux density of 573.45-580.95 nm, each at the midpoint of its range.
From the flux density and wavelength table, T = 0.07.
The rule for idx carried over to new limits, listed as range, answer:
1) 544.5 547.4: 19.4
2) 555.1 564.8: 18.3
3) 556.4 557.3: 19.4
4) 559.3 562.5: 18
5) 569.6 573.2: 20.9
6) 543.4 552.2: 19.7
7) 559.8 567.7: 18.3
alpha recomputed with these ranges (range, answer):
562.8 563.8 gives 16.65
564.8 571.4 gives 23.41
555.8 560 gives 20.85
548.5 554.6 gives 21.5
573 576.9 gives 25.39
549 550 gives 21.14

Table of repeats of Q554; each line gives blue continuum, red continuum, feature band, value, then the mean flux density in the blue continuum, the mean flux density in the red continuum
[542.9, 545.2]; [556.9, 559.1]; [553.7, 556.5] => -0.04 mag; 19.8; 18.9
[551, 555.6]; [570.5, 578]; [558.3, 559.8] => 0.07 mag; 19.7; 22.1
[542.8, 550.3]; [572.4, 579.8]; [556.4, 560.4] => 0.09 mag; 19.7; 22.3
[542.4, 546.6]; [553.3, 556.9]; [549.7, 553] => 0.00 mag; 19.5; 19.8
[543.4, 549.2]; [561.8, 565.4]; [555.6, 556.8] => -0.09 mag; 19.6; 17.2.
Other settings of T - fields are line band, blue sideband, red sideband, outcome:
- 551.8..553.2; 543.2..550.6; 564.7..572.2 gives 0.04 mag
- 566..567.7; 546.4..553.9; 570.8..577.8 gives 0.06 mag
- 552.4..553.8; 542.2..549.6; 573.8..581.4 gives 0.04 mag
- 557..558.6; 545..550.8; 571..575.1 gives 0.07 mag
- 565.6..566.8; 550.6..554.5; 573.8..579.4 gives 0.14 mag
